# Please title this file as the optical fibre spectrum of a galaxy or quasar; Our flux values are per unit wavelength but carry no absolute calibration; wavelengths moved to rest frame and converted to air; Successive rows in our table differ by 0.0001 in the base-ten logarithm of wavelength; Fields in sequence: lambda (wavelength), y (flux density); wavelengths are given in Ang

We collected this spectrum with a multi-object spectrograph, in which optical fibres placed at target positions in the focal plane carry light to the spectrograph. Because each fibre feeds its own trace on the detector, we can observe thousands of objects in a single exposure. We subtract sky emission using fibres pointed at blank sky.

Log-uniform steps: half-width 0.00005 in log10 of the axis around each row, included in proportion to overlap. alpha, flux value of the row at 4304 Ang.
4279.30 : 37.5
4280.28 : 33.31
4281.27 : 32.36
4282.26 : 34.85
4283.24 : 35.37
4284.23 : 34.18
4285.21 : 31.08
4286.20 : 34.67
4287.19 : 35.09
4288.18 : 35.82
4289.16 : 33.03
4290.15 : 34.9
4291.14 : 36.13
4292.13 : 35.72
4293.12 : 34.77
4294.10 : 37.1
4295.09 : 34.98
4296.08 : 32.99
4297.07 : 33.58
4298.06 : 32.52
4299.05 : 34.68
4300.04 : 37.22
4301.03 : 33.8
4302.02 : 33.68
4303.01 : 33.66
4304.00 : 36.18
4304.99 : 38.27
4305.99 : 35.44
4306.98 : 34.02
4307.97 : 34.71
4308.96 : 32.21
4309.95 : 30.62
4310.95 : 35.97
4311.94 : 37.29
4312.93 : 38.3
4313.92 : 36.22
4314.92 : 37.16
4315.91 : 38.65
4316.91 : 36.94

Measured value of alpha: 36.18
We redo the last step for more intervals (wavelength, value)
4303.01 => 33.66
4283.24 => 35.37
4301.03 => 33.8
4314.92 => 37.16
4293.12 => 34.77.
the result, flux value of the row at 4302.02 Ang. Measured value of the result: 33.68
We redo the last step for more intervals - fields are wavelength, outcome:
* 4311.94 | 37.29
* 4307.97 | 34.71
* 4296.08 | 32.99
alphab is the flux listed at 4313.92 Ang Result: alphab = 36.22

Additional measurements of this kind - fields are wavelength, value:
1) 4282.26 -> 34.85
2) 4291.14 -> 36.13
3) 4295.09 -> 34.98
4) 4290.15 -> 34.9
